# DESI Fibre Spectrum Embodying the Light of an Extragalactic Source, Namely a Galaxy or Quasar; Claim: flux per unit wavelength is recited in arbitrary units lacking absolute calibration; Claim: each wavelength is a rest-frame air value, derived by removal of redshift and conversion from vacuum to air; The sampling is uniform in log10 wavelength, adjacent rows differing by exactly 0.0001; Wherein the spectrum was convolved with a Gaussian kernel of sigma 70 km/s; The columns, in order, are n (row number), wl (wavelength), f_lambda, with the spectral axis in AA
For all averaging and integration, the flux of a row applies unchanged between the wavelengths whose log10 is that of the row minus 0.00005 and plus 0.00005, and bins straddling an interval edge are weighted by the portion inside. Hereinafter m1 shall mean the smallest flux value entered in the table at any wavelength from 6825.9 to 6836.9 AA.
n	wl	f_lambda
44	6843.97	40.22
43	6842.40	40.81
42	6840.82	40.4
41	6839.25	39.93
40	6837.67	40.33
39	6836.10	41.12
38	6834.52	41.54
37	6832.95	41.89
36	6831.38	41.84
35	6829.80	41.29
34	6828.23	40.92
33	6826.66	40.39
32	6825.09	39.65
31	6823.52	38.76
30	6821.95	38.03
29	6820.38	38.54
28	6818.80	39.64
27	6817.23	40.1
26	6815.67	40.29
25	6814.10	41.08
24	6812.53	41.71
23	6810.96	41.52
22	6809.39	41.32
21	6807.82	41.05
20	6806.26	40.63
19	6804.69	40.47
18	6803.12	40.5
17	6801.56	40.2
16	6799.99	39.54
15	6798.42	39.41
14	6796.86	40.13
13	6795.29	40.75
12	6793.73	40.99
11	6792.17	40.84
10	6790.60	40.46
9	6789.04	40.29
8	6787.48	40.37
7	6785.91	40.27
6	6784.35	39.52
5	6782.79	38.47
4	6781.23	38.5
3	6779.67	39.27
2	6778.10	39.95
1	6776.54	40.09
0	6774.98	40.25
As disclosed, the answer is 40.39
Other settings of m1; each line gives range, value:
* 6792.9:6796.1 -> 40.75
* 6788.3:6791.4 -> 40.29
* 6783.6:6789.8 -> 39.52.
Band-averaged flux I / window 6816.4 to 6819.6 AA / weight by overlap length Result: 39.9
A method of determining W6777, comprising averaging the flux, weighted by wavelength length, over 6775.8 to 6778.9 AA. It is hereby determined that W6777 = 39.9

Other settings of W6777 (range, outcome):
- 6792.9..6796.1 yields 40.9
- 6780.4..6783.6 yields 38.6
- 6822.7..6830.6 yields 40.2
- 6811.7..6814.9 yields 41.3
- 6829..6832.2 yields 41.5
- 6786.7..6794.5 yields 40.6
